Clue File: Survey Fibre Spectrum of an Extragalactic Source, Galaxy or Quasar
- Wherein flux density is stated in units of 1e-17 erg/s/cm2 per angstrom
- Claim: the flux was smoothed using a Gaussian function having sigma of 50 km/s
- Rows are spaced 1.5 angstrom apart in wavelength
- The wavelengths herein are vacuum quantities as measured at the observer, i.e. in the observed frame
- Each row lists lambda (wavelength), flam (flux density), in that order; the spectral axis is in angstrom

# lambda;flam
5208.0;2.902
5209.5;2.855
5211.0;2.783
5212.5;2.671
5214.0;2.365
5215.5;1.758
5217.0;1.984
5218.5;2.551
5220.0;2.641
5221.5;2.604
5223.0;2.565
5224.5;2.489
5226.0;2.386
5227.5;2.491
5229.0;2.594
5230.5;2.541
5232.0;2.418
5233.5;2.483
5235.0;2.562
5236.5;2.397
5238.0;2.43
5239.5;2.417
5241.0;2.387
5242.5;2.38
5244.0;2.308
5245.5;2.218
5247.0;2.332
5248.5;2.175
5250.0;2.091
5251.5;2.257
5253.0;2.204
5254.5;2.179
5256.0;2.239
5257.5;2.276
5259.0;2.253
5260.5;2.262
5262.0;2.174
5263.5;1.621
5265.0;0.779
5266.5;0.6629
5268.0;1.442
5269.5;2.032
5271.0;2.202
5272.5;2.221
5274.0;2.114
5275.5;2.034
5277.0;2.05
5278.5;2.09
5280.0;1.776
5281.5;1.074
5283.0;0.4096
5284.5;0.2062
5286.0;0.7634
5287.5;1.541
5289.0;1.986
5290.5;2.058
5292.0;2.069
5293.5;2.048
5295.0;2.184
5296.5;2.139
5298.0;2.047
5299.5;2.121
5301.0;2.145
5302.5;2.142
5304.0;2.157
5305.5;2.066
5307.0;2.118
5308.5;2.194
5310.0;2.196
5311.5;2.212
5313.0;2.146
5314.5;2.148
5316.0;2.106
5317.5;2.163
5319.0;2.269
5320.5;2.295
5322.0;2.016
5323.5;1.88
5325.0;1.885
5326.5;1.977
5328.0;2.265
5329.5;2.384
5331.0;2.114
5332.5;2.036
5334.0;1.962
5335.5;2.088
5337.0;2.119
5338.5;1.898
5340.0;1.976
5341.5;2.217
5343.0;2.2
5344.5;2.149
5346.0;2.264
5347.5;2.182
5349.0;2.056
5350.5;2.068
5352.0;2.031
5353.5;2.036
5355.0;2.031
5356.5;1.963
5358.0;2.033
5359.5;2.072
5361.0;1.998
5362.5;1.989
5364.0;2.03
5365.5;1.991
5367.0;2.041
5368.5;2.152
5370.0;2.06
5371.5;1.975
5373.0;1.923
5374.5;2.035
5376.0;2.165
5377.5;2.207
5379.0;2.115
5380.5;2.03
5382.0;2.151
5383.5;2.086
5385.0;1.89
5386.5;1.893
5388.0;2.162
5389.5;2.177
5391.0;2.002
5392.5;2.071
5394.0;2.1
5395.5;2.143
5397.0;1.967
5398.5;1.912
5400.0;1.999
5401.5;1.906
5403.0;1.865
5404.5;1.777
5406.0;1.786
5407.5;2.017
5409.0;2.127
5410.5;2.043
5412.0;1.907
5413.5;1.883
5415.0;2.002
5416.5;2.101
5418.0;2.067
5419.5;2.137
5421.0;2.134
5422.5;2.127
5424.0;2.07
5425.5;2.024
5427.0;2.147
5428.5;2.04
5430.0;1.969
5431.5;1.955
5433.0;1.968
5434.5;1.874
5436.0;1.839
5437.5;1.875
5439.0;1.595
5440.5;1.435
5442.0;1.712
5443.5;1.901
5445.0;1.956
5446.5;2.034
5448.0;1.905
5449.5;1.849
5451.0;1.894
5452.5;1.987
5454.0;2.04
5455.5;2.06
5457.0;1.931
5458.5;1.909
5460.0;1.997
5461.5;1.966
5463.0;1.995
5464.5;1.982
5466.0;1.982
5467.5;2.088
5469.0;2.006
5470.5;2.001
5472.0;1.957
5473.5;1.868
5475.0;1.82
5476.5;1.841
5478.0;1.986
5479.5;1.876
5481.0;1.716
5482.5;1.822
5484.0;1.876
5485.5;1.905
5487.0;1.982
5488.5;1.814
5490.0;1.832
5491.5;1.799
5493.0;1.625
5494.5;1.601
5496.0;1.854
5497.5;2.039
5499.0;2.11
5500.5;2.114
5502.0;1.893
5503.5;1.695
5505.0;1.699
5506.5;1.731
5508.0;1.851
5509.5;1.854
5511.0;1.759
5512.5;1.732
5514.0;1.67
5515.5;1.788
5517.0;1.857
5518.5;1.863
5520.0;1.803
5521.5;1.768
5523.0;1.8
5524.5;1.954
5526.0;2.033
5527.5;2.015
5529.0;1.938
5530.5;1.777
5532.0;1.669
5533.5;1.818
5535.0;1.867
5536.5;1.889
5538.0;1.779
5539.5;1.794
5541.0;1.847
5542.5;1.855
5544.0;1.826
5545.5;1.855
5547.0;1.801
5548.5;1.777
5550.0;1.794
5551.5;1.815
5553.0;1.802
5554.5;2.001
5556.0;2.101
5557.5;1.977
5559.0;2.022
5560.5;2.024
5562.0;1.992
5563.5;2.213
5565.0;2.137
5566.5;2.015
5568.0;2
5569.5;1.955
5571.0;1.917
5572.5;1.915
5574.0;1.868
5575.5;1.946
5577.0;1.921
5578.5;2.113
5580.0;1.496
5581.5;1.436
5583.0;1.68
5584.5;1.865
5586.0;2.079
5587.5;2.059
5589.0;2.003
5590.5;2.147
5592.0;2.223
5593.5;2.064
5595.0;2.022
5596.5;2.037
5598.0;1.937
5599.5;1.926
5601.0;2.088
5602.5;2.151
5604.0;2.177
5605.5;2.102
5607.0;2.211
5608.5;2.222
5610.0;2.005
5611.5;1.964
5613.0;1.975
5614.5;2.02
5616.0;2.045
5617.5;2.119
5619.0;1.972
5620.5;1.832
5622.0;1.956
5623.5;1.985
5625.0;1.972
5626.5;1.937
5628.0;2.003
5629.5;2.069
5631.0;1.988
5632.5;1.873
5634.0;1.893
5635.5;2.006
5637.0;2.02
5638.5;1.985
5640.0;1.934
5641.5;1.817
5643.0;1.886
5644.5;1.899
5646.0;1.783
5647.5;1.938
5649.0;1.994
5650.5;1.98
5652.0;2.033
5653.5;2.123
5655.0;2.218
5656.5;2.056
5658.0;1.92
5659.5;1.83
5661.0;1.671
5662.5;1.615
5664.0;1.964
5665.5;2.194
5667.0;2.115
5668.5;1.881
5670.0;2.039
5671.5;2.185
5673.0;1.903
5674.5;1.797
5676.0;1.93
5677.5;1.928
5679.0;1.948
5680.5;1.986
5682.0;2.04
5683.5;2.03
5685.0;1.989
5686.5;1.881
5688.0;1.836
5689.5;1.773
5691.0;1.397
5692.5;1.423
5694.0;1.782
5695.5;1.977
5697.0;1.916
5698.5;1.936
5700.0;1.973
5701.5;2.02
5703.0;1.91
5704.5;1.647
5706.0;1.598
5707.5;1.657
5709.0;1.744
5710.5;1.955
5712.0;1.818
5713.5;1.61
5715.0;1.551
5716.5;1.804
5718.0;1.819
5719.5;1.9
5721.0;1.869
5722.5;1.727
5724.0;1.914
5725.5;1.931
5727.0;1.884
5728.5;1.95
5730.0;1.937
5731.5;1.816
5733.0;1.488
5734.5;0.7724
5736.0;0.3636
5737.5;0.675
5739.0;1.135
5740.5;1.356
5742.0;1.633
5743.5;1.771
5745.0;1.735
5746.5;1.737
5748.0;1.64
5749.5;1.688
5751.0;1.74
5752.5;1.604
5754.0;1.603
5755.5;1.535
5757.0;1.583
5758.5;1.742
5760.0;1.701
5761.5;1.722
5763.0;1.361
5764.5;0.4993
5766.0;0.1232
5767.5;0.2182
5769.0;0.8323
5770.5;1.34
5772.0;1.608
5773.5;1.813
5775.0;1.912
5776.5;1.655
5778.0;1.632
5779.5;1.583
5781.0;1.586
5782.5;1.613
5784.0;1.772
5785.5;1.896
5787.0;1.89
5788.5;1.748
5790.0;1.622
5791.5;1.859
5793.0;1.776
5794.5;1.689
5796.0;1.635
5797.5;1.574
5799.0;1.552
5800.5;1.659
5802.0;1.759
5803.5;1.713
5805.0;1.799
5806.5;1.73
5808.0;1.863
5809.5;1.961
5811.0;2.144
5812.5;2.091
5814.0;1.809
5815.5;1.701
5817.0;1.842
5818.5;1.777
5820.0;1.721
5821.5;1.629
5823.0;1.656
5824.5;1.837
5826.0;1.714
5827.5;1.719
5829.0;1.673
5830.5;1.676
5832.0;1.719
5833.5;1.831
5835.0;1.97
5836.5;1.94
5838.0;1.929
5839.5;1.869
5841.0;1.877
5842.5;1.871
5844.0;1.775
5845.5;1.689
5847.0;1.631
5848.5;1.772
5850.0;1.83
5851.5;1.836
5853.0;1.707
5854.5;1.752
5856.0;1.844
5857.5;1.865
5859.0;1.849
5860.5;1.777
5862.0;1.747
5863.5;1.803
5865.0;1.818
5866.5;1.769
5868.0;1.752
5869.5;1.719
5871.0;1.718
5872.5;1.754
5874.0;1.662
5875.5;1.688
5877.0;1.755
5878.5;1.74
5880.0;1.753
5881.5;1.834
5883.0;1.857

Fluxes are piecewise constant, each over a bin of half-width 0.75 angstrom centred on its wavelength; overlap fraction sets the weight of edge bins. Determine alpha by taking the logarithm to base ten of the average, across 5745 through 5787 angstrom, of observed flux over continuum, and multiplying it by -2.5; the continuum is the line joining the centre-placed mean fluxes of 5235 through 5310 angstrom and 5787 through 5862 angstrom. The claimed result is 0.210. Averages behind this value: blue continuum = 1.96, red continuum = 1.78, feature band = 1.48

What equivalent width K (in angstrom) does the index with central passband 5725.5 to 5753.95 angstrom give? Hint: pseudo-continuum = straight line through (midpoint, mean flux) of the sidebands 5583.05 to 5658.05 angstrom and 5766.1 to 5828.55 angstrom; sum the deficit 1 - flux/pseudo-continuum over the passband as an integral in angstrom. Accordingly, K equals 4.3 angstrom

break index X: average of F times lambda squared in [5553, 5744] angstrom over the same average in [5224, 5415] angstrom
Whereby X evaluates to 1.04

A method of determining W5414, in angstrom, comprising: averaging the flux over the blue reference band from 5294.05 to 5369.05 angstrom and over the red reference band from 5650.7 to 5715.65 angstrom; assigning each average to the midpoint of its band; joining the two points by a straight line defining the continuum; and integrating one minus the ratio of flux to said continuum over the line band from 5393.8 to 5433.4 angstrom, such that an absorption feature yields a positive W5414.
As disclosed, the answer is 0.8 angstrom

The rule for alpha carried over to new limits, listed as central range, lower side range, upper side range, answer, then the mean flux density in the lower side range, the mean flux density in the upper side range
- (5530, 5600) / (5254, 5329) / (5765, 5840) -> -0.08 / 1.91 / 1.67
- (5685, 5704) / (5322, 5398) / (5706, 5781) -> -0.15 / 2.06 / 1.53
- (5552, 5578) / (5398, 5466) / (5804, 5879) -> -0.05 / 1.95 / 1.79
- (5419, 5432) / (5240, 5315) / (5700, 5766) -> -0.13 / 1.94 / 1.6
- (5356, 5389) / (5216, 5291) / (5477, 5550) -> -0.05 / 2.05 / 1.84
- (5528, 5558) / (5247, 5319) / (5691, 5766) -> -0.07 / 1.91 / 1.62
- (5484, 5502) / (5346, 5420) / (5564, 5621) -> 0.07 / 2.03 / 1.99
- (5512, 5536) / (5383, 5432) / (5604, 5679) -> 0.09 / 2.01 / 1.98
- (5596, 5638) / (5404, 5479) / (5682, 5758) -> -0.13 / 1.95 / 1.68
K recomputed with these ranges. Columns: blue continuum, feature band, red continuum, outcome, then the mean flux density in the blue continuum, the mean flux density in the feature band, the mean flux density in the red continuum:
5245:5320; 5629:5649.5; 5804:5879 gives -1.0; 1.93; 1.93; 1.79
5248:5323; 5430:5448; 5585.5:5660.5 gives 1.1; 1.92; 1.84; 2.01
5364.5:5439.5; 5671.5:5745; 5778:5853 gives 4.2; 2.01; 1.73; 1.77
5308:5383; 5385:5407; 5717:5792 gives 0.4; 2.09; 1.98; 1.53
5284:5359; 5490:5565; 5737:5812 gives -1.8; 2.03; 1.86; 1.57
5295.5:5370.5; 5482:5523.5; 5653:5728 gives 3.4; 2.1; 1.83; 1.87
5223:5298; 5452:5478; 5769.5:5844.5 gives -0.7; 2.02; 1.97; 1.76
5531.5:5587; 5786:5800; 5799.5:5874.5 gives 0.8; 1.89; 1.71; 1.79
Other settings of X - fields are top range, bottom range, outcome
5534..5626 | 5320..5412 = 1.04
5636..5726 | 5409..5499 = 1.06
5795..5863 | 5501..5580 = 1.05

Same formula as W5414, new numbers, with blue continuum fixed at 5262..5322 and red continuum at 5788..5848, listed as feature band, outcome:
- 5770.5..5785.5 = 0.9 angstrom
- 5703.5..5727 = 0.2 angstrom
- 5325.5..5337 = -1.7 angstrom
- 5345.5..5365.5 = -2.3 angstrom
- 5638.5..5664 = -1.7 angstrom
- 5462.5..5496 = -1.0 angstrom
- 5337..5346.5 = -1.4 angstrom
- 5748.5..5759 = 0.9 angstrom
